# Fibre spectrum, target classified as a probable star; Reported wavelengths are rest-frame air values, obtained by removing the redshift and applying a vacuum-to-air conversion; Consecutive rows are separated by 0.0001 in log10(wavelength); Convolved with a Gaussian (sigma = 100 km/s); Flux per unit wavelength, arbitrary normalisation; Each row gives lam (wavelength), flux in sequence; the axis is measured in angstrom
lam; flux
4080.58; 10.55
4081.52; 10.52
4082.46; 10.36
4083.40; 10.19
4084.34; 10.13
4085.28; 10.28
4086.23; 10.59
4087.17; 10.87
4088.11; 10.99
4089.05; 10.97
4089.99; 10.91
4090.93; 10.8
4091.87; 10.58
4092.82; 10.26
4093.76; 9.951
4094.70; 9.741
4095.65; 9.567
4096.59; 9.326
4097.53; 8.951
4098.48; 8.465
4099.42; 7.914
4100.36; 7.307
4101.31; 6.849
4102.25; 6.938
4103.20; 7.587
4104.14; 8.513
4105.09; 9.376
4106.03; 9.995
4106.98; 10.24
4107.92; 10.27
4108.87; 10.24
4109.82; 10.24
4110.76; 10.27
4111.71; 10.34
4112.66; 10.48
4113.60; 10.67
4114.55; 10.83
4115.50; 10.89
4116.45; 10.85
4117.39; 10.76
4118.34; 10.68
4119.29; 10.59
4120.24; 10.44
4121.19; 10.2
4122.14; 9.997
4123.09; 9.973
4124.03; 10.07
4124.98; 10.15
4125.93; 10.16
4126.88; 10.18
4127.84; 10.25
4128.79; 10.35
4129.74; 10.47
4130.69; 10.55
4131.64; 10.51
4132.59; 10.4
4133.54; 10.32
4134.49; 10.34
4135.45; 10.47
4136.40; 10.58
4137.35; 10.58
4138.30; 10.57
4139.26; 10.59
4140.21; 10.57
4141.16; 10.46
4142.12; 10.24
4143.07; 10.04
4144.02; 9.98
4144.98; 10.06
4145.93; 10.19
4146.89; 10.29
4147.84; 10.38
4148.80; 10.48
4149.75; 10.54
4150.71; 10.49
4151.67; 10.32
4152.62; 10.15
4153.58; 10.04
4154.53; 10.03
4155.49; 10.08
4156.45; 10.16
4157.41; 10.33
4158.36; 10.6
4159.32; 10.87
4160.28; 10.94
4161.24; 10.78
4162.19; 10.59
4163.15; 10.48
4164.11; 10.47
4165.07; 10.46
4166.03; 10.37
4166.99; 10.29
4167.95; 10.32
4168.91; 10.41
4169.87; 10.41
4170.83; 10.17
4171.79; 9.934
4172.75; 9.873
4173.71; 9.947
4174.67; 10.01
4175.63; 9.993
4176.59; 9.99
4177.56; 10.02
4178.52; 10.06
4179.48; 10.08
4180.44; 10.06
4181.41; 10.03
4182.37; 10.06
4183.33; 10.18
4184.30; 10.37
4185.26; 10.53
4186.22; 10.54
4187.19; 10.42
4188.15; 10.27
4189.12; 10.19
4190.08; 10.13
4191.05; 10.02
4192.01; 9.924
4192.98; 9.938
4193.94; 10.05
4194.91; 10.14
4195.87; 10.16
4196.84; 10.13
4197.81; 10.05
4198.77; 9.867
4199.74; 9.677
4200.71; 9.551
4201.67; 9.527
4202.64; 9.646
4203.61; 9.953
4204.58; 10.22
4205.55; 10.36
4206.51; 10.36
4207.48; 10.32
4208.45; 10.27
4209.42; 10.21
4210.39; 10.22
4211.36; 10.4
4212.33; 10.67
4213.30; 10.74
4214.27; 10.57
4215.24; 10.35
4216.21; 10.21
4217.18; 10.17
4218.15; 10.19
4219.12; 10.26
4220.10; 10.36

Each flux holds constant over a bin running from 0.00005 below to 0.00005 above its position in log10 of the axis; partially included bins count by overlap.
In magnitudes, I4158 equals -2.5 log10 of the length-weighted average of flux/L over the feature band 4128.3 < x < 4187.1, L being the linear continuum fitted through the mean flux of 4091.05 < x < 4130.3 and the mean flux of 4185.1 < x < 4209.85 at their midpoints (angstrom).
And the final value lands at -0.039 mag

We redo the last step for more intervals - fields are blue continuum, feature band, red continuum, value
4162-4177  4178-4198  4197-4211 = 0.00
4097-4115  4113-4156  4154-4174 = -0.06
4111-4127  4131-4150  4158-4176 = 0.00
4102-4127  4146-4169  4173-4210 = -0.04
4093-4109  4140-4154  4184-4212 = -0.09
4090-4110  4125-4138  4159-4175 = -0.07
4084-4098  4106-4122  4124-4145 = -0.02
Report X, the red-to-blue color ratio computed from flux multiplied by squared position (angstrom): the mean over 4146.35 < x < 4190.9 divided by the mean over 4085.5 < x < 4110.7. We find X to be 1.12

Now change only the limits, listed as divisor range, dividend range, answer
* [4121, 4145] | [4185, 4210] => 1.01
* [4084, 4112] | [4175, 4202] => 1.10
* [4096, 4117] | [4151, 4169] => 1.14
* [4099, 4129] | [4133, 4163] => 1.08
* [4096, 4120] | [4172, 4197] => 1.10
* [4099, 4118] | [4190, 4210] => 1.10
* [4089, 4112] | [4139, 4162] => 1.13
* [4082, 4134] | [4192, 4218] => 1.06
